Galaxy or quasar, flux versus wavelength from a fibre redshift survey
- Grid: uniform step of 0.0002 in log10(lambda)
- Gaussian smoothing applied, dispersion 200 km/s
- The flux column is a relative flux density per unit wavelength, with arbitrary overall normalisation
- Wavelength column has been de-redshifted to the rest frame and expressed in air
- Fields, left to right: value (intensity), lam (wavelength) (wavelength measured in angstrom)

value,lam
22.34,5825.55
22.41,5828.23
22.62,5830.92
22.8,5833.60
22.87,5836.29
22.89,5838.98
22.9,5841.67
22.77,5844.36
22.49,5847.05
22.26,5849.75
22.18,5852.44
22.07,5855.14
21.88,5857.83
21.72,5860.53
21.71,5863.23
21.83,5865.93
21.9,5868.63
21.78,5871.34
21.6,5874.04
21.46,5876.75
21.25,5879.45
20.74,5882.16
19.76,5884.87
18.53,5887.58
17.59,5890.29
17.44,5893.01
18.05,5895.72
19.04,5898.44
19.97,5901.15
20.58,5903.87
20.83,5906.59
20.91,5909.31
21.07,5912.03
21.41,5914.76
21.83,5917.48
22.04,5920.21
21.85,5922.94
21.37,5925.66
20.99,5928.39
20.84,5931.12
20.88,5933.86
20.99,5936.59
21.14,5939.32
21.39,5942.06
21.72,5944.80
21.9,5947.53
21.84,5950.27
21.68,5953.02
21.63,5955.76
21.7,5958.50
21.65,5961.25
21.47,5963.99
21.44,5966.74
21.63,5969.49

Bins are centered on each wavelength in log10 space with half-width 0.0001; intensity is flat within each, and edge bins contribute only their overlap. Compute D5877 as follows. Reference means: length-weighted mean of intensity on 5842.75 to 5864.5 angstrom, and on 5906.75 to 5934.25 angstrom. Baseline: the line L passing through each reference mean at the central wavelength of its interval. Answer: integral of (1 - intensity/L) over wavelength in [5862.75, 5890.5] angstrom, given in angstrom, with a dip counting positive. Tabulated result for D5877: 1.3 angstrom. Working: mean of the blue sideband 22.1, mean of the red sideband 21.3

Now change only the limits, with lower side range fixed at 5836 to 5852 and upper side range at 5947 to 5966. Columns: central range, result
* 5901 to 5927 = 0.9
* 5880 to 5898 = 2.8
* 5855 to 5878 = 0.7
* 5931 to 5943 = 0.4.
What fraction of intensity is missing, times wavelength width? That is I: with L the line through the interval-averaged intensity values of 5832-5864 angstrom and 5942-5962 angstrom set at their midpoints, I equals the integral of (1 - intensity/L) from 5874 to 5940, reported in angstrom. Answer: 4.6 angstrom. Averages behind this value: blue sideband 22.4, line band 20.5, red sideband 21.7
